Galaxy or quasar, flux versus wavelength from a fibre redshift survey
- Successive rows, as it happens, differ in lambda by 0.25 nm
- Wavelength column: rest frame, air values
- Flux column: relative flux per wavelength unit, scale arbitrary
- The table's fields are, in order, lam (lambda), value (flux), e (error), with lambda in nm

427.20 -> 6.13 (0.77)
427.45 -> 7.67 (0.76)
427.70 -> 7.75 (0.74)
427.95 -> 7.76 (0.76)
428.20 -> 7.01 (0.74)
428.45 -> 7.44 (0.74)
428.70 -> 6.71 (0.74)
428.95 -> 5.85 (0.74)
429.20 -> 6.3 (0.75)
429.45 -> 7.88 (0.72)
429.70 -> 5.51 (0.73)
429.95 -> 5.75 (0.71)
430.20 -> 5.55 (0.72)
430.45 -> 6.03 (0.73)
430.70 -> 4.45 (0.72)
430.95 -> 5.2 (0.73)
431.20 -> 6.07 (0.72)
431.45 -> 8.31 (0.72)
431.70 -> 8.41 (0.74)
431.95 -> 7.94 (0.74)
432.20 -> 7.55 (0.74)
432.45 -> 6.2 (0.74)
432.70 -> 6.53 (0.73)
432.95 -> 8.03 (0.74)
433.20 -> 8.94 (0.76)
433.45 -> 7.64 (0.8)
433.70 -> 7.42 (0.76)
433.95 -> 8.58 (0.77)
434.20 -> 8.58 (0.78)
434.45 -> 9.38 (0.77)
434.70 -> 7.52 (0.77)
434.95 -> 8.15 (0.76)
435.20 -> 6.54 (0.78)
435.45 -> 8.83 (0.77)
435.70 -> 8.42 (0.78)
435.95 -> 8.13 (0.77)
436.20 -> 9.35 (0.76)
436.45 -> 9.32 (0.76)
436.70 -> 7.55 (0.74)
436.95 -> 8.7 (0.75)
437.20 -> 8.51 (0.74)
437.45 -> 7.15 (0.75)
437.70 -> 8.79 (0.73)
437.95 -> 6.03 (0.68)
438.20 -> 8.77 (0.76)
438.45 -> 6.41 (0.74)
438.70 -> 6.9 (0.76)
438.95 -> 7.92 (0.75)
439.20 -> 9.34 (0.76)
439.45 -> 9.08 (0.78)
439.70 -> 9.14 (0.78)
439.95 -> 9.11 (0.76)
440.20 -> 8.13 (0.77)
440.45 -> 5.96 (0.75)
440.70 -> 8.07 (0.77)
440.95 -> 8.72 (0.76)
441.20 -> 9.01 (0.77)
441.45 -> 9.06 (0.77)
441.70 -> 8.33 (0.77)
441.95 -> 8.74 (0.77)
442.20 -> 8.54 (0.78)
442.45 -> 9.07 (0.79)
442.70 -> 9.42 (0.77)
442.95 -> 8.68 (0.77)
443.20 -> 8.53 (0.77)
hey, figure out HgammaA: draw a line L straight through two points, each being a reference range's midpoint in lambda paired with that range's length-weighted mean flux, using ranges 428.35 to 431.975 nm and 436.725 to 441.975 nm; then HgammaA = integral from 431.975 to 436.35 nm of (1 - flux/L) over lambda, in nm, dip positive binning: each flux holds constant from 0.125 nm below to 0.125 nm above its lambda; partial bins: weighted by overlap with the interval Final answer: -0.48 nm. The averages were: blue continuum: 6.45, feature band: 7.99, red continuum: 8.16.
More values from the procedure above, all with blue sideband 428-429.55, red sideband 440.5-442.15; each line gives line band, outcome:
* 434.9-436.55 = -0.124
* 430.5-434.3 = 0.046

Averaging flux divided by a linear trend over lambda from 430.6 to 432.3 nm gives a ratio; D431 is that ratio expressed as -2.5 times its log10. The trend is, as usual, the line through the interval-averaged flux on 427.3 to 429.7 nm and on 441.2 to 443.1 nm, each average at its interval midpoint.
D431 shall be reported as 0.088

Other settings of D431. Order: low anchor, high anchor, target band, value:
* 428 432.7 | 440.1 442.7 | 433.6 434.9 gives -0.15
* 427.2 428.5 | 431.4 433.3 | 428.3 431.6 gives 0.20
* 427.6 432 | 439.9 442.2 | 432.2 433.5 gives -0.05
